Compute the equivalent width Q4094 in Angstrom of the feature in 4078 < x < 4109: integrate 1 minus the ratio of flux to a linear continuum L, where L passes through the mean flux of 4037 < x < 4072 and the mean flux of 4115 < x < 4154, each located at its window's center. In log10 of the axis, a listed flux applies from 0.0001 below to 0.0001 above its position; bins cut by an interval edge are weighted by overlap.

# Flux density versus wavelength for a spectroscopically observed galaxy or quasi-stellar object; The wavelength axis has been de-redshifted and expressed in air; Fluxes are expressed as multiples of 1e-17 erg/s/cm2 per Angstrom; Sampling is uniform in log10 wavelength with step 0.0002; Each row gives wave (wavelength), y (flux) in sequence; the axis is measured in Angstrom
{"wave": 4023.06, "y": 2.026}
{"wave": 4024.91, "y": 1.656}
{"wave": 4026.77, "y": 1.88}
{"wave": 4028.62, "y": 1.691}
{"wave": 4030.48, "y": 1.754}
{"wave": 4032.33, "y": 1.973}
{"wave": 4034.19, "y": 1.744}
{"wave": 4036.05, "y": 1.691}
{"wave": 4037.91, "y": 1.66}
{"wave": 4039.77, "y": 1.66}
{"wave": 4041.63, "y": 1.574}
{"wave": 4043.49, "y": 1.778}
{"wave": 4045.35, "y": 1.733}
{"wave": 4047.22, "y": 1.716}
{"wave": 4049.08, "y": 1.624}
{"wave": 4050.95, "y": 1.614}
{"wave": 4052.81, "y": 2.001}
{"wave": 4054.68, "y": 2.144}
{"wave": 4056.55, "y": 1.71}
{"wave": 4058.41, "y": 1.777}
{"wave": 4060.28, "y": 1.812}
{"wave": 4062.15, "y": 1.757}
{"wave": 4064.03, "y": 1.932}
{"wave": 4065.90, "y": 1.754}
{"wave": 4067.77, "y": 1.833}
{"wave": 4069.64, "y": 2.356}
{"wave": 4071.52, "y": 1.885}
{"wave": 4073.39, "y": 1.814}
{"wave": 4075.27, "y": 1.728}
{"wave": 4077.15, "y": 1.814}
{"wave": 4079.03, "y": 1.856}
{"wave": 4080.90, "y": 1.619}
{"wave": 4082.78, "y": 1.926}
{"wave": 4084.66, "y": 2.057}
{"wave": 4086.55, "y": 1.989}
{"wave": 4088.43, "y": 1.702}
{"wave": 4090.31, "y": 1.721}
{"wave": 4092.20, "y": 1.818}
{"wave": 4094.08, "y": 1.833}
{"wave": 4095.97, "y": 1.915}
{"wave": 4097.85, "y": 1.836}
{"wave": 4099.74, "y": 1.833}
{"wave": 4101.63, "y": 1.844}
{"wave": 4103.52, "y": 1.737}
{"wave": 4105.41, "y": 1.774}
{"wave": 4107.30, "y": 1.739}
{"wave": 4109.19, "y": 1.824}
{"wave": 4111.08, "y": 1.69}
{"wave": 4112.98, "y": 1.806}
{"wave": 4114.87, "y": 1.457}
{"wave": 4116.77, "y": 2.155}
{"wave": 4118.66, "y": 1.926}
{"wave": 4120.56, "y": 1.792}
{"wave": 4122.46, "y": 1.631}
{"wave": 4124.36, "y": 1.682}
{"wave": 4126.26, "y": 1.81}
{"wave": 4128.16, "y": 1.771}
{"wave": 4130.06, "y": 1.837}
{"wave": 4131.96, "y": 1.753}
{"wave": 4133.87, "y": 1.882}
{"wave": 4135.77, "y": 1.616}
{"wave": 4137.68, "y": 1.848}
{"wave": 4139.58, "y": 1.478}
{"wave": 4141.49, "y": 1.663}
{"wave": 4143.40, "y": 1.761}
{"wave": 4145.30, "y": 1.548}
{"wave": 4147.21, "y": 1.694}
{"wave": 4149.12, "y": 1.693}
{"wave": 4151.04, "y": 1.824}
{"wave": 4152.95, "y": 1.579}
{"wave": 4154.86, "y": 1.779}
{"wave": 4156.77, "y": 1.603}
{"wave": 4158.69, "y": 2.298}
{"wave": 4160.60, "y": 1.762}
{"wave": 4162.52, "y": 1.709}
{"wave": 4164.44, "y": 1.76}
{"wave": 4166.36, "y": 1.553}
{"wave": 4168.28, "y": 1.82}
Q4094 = -0.89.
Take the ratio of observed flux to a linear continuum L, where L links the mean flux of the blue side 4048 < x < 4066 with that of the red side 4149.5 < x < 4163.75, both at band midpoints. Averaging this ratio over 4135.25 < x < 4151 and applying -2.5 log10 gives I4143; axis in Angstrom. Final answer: 0.07 mag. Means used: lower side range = 1.81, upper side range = 1.79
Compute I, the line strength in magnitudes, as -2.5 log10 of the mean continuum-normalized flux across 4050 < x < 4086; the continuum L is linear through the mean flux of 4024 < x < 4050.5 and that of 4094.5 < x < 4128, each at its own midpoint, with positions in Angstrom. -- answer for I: -0.068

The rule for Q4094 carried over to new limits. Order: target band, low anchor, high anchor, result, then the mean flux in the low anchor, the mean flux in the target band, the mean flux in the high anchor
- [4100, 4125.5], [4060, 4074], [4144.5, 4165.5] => 0.64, 1.9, 1.78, 1.75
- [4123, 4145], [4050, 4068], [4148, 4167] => 0.59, 1.83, 1.73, 1.76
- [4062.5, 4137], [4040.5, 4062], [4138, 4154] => -4.45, 1.77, 1.82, 1.66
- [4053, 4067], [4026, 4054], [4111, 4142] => -0.83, 1.74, 1.85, 1.76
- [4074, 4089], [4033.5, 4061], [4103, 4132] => -0.66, 1.75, 1.84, 1.78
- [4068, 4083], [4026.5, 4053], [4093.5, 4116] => -0.99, 1.73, 1.87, 1.78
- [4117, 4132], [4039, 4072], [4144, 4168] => -0.29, 1.81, 1.8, 1.74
